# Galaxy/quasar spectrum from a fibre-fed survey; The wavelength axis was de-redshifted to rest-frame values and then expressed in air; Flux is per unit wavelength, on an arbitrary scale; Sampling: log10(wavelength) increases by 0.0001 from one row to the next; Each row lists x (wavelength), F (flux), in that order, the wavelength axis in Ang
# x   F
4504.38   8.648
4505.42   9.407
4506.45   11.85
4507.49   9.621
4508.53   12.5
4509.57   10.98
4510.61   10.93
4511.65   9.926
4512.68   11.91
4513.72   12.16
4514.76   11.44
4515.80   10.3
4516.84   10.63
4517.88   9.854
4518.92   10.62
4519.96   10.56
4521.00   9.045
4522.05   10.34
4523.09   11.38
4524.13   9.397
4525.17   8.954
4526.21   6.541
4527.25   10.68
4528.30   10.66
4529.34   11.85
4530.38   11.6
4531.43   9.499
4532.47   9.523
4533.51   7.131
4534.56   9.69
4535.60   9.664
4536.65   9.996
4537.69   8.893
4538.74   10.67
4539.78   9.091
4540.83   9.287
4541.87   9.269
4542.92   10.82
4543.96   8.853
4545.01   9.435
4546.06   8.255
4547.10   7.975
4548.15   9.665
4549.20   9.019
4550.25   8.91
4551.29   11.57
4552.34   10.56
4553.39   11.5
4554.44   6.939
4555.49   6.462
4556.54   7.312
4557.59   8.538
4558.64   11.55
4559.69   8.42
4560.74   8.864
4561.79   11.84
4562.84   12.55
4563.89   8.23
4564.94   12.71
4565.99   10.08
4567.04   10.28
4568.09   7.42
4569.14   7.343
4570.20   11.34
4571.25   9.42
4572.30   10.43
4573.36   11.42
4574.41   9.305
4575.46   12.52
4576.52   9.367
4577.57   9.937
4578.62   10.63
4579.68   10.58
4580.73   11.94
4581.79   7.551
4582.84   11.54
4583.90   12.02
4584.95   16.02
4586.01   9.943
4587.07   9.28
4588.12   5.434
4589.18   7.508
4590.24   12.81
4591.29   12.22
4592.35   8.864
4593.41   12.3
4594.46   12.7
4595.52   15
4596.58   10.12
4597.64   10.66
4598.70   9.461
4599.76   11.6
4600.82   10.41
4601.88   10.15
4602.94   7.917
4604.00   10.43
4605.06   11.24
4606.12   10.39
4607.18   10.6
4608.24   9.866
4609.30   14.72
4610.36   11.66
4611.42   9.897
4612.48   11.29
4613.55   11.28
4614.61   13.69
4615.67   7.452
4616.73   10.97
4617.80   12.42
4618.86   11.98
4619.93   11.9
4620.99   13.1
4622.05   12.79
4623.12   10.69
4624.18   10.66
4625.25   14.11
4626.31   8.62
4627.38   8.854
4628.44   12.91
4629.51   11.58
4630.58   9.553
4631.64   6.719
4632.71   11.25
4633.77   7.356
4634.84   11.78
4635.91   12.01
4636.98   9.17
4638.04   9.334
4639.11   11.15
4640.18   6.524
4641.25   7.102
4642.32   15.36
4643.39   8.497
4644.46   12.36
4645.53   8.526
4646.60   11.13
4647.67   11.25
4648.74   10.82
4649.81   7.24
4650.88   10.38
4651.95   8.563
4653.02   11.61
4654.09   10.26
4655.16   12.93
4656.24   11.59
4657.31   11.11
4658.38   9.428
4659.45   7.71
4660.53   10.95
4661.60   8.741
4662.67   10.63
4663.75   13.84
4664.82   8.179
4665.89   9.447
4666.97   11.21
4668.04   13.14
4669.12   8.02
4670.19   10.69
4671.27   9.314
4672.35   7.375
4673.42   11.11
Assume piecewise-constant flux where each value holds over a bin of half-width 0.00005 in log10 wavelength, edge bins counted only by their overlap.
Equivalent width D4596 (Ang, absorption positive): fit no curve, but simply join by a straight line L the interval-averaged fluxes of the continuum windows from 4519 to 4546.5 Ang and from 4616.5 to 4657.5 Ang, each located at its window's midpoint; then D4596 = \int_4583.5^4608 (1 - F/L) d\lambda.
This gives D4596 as -1.2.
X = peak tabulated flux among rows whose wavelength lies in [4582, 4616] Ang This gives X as 16.02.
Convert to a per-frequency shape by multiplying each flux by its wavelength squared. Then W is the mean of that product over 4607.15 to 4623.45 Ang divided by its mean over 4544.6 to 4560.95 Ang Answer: 1.31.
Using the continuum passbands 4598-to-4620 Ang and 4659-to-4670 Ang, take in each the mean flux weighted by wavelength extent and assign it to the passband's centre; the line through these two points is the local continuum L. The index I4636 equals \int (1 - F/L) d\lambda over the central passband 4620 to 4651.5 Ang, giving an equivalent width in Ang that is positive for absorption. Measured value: 0.6 Ang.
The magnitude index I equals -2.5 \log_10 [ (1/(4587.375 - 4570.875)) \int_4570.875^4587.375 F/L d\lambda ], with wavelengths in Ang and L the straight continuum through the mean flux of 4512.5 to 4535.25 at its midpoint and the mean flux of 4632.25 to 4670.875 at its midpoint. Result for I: -0.06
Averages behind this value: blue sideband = 10.1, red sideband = 10.3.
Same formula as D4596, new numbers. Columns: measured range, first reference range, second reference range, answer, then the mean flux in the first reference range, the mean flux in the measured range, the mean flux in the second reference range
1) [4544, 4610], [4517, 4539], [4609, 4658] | 0.3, 9.84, 10.2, 10.7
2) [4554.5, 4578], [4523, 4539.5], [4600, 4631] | 1.3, 9.71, 9.73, 11.1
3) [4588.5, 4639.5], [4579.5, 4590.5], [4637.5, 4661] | -3.0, 10.4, 10.9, 10.2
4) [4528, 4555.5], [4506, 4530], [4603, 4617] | 2.8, 10.5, 9.56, 10.9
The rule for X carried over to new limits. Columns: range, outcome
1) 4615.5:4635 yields 14.11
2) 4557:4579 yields 12.71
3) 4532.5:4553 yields 11.57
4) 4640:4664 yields 15.36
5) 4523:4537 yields 11.85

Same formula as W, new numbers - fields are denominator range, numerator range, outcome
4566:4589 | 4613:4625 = 1.16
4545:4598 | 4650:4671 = 1.06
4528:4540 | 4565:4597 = 1.09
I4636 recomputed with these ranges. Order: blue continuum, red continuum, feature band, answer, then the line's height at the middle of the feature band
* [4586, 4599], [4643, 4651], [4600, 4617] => -0.62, 10.4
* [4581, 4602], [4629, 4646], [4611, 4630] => -2.09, 10.2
